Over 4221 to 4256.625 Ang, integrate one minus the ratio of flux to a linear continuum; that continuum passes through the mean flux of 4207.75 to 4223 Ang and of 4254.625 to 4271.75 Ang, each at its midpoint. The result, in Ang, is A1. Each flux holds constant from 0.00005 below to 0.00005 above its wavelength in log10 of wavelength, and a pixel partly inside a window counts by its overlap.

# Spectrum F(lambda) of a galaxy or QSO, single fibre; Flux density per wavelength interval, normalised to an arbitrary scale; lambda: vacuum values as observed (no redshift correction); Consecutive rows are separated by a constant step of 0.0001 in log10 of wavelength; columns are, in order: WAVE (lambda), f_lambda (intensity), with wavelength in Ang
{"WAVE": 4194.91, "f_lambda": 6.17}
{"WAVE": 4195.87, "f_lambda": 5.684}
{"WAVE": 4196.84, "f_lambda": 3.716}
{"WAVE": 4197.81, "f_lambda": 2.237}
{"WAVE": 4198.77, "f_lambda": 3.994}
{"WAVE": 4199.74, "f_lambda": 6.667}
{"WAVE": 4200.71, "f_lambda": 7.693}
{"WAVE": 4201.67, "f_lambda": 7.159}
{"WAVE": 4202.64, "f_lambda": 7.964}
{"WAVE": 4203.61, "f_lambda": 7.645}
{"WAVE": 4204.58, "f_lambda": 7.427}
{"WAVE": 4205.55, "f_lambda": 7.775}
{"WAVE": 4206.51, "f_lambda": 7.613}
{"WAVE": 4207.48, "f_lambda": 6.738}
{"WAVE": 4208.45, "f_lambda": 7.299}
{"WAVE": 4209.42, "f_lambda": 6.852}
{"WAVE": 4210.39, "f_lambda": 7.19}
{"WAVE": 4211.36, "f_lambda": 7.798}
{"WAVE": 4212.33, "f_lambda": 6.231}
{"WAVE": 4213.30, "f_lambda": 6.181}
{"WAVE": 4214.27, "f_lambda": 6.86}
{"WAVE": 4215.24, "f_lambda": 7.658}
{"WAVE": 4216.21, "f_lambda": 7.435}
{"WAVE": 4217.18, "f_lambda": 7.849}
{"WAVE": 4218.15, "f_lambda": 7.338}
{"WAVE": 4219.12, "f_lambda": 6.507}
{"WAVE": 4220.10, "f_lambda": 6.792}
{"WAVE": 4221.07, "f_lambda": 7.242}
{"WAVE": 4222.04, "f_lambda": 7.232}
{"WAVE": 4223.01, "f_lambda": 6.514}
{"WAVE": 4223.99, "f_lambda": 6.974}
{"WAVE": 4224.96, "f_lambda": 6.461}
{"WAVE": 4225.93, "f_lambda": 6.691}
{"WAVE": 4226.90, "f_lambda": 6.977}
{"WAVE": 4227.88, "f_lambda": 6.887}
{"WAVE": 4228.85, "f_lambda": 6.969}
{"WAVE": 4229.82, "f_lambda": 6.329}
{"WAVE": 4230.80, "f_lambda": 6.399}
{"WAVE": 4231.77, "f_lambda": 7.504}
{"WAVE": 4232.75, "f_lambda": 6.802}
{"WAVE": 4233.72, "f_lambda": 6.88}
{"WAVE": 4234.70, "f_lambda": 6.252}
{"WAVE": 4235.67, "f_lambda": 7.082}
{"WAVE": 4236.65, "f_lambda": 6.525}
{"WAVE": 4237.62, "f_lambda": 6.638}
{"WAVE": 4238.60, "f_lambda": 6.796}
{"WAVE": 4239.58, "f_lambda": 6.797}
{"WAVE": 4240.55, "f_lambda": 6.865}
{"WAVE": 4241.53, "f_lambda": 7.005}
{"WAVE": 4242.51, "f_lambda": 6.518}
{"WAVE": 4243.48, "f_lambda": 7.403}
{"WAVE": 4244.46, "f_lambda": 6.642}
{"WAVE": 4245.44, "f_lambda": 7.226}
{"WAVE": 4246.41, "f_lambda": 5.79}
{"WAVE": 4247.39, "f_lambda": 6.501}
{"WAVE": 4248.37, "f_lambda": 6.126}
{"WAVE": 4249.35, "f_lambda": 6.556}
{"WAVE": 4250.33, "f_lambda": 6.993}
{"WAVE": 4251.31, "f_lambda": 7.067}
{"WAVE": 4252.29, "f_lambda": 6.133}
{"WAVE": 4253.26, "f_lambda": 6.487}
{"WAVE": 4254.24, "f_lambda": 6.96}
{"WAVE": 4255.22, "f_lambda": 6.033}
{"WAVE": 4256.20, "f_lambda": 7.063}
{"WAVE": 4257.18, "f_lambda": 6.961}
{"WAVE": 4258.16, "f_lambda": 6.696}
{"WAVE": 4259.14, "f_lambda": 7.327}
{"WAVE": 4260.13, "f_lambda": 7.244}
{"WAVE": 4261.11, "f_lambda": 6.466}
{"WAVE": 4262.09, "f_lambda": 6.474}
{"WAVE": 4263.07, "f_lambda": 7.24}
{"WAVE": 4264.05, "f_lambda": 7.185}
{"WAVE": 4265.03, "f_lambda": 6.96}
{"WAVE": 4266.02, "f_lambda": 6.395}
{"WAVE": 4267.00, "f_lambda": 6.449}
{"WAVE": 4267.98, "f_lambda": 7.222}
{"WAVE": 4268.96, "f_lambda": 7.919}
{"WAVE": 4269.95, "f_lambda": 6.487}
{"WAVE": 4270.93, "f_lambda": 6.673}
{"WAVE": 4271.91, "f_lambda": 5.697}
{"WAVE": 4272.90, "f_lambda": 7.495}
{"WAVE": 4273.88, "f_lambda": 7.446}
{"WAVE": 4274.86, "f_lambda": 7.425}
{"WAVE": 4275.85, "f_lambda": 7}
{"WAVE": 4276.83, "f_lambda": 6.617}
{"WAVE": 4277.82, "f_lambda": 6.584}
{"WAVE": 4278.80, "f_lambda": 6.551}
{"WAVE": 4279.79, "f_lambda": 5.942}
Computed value 1.19 Ang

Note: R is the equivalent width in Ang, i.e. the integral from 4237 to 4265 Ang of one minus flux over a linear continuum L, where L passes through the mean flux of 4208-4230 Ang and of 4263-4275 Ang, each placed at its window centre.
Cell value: 0.8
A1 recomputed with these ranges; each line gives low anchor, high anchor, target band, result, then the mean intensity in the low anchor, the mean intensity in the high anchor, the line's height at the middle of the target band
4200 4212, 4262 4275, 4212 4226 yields 0.69 Ang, 7.4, 6.94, 7.3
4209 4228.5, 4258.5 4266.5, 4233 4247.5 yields 0.43 Ang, 6.98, 6.9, 6.94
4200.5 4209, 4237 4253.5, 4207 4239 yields 0.94 Ang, 7.47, 6.68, 7.12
